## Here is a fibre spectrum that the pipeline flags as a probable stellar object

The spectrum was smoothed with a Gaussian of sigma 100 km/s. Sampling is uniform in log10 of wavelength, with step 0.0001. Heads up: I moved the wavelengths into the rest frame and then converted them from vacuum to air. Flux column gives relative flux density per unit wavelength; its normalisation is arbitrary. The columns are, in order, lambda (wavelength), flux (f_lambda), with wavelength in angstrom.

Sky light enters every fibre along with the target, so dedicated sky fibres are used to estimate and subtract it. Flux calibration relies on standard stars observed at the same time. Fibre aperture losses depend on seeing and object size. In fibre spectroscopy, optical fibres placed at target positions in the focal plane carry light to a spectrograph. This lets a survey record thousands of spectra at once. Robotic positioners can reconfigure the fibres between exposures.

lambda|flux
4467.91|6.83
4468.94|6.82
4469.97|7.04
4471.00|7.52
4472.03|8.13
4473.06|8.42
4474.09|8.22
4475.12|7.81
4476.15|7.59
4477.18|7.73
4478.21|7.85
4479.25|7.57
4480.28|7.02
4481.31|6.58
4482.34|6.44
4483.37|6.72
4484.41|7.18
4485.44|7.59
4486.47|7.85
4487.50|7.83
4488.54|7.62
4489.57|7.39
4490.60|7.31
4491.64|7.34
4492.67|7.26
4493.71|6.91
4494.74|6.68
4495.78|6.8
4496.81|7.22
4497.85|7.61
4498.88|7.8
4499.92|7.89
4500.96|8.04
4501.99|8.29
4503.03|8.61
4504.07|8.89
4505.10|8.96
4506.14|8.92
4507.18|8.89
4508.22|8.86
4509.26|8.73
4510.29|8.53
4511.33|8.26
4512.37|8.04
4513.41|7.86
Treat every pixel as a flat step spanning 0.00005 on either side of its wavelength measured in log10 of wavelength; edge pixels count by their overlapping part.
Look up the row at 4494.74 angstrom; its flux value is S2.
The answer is 6.68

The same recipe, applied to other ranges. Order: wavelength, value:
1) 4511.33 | 8.26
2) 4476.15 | 7.59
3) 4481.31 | 6.58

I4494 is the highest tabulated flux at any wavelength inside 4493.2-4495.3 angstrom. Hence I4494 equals 6.91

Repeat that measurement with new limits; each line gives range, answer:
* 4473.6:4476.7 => 8.22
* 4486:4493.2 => 7.85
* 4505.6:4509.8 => 8.92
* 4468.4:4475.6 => 8.42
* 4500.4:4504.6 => 8.89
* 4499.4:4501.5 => 8.04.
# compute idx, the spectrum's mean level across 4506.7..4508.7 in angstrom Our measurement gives 8.87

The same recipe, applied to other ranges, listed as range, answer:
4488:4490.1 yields 7.51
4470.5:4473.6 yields 8.03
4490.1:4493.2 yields 7.29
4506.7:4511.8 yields 8.66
